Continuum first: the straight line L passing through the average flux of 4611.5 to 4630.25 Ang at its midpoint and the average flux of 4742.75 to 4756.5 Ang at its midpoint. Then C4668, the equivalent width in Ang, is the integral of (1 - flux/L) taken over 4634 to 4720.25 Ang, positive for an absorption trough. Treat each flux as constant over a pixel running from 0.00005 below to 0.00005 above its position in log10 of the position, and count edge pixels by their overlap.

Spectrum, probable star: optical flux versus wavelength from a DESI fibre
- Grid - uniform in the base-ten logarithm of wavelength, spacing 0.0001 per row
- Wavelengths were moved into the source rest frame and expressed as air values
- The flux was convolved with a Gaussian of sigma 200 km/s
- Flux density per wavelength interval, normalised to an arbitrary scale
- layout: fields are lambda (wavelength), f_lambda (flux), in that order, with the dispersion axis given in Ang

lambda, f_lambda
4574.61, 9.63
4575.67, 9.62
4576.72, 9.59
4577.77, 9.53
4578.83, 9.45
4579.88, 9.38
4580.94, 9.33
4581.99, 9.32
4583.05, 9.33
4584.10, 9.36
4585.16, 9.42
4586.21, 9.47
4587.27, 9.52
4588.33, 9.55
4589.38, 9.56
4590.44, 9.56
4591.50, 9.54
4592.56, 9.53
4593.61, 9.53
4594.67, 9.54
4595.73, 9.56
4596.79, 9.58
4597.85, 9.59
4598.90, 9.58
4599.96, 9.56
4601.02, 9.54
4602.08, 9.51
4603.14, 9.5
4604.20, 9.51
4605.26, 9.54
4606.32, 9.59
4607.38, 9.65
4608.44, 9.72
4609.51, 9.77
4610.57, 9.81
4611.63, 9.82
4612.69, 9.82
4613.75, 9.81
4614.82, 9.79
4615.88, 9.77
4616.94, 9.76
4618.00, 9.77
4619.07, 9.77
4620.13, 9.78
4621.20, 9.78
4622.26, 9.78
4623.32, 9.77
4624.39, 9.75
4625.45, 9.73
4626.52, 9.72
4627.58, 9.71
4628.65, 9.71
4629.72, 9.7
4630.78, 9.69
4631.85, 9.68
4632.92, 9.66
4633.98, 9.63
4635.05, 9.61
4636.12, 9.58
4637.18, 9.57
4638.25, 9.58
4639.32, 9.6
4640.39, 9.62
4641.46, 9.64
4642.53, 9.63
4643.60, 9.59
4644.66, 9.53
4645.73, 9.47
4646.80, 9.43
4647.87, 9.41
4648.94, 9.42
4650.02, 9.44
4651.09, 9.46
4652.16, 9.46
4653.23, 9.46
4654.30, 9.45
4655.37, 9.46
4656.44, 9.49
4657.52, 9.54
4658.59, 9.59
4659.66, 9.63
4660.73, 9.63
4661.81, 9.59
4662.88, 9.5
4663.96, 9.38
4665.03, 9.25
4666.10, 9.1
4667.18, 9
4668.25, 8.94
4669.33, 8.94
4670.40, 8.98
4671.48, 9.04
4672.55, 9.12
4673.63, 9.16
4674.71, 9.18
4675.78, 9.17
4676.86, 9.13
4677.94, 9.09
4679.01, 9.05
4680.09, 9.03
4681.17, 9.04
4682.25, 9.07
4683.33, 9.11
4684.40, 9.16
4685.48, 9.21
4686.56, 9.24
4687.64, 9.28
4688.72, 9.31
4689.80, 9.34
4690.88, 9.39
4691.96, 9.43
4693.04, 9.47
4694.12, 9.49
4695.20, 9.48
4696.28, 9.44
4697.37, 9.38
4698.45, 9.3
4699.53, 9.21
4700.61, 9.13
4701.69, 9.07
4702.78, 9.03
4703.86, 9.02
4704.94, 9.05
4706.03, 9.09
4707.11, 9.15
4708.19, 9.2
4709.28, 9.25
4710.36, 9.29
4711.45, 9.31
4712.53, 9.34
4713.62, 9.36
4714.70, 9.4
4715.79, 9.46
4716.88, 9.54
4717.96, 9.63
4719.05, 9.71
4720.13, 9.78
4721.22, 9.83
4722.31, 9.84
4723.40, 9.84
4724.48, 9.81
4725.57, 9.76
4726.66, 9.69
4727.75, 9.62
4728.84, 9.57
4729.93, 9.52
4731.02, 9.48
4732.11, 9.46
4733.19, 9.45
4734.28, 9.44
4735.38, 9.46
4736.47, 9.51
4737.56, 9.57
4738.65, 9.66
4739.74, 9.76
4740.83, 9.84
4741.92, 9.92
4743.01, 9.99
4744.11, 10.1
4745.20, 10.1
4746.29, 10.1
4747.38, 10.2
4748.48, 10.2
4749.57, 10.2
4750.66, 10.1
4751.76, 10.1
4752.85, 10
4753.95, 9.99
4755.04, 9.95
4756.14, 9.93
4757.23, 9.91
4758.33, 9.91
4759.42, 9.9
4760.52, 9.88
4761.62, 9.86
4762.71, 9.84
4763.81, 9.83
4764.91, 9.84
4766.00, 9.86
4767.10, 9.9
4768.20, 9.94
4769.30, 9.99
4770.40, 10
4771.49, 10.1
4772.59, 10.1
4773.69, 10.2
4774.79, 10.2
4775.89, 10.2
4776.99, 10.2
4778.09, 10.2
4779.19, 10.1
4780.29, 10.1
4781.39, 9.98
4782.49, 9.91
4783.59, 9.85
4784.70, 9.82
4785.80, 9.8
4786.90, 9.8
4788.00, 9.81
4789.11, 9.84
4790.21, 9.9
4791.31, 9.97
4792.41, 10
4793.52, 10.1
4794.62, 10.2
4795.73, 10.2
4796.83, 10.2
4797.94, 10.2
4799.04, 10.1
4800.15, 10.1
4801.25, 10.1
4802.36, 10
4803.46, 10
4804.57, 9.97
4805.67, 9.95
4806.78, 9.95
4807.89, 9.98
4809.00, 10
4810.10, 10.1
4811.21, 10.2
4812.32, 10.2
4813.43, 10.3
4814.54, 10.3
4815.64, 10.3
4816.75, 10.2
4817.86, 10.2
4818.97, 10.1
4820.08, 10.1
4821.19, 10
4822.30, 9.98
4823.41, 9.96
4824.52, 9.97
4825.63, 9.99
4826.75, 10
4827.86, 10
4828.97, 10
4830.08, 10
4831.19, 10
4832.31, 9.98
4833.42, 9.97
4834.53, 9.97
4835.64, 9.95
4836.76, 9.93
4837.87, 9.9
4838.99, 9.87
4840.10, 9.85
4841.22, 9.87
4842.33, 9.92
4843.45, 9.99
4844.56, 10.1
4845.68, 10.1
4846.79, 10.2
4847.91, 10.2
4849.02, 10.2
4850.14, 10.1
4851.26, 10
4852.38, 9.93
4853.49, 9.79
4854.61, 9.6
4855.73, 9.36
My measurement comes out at 4.9 Ang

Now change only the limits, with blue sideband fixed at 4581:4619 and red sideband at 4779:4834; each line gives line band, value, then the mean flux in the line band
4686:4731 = 1.9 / 9.42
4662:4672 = 0.6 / 9.14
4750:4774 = 0.0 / 9.96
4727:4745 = 0.4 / 9.66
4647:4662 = 0.3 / 9.49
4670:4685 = 1.0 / 9.1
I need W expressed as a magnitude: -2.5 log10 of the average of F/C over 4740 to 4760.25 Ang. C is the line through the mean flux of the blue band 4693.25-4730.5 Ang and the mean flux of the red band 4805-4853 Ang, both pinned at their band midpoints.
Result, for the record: -0.04 mag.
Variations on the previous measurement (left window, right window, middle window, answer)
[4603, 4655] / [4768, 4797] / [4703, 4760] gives 0.02 mag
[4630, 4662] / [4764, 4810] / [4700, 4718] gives 0.06 mag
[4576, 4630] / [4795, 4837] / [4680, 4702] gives 0.06 mag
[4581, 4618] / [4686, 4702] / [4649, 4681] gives 0.02 mag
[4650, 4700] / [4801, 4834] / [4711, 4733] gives -0.01 mag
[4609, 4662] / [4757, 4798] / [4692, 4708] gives 0.06 mag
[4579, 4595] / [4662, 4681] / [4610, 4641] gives -0.05 mag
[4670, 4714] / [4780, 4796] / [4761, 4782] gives -0.02 mag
